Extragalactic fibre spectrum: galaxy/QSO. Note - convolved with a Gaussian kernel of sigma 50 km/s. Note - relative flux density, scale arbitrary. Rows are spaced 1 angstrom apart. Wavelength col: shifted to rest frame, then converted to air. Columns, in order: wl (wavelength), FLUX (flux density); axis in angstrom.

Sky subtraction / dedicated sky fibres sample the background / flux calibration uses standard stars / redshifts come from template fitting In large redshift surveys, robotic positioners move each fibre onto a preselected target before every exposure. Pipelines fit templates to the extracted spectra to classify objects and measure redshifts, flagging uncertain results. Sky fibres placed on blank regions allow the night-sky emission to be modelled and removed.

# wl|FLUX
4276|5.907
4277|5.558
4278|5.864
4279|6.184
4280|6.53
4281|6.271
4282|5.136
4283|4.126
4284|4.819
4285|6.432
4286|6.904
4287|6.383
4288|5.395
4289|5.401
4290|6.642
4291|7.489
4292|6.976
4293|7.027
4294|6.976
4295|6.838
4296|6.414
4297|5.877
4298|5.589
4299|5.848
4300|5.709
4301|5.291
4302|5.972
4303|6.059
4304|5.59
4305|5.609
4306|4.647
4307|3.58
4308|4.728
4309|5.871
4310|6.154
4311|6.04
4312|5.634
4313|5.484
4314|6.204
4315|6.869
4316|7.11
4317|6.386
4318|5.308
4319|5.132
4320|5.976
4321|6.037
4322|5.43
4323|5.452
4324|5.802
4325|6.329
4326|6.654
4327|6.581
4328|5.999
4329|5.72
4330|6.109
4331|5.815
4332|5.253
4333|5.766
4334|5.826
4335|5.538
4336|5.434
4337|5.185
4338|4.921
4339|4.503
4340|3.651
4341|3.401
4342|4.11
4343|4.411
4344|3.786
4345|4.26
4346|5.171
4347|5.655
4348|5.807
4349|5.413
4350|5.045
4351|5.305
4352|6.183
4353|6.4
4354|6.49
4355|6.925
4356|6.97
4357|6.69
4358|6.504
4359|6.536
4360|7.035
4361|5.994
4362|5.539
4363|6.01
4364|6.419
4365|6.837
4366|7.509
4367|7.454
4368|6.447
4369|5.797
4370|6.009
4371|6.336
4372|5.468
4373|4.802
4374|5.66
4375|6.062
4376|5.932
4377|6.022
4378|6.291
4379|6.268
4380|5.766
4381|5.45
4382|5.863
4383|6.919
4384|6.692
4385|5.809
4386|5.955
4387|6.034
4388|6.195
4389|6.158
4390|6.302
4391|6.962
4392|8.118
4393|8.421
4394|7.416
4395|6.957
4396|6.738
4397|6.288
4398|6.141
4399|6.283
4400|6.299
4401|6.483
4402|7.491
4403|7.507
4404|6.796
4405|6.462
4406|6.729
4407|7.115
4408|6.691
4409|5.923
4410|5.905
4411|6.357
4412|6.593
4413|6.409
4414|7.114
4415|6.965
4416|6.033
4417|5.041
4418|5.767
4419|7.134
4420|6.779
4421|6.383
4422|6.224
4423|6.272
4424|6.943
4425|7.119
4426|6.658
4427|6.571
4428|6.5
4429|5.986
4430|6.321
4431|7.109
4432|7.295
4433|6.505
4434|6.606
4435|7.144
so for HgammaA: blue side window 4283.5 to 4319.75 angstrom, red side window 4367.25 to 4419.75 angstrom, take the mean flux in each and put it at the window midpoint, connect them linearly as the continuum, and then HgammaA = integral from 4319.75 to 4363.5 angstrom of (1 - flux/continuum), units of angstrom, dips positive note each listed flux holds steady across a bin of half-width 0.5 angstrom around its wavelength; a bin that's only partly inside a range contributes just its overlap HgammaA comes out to 3.72 angstrom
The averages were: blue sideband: 5.96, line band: 5.63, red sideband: 6.4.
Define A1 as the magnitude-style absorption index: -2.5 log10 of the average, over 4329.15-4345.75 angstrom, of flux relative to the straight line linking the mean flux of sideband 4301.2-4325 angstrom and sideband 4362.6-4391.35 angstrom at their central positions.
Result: 0.20 mag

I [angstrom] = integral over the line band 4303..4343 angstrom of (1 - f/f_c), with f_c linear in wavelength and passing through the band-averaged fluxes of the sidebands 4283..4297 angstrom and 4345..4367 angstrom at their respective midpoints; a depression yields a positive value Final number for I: 4.7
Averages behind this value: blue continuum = 6.34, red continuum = 6.2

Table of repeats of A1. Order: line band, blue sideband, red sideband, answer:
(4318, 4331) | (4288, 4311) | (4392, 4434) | 0.031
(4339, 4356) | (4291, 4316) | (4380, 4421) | 0.202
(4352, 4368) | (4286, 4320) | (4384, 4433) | -0.050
